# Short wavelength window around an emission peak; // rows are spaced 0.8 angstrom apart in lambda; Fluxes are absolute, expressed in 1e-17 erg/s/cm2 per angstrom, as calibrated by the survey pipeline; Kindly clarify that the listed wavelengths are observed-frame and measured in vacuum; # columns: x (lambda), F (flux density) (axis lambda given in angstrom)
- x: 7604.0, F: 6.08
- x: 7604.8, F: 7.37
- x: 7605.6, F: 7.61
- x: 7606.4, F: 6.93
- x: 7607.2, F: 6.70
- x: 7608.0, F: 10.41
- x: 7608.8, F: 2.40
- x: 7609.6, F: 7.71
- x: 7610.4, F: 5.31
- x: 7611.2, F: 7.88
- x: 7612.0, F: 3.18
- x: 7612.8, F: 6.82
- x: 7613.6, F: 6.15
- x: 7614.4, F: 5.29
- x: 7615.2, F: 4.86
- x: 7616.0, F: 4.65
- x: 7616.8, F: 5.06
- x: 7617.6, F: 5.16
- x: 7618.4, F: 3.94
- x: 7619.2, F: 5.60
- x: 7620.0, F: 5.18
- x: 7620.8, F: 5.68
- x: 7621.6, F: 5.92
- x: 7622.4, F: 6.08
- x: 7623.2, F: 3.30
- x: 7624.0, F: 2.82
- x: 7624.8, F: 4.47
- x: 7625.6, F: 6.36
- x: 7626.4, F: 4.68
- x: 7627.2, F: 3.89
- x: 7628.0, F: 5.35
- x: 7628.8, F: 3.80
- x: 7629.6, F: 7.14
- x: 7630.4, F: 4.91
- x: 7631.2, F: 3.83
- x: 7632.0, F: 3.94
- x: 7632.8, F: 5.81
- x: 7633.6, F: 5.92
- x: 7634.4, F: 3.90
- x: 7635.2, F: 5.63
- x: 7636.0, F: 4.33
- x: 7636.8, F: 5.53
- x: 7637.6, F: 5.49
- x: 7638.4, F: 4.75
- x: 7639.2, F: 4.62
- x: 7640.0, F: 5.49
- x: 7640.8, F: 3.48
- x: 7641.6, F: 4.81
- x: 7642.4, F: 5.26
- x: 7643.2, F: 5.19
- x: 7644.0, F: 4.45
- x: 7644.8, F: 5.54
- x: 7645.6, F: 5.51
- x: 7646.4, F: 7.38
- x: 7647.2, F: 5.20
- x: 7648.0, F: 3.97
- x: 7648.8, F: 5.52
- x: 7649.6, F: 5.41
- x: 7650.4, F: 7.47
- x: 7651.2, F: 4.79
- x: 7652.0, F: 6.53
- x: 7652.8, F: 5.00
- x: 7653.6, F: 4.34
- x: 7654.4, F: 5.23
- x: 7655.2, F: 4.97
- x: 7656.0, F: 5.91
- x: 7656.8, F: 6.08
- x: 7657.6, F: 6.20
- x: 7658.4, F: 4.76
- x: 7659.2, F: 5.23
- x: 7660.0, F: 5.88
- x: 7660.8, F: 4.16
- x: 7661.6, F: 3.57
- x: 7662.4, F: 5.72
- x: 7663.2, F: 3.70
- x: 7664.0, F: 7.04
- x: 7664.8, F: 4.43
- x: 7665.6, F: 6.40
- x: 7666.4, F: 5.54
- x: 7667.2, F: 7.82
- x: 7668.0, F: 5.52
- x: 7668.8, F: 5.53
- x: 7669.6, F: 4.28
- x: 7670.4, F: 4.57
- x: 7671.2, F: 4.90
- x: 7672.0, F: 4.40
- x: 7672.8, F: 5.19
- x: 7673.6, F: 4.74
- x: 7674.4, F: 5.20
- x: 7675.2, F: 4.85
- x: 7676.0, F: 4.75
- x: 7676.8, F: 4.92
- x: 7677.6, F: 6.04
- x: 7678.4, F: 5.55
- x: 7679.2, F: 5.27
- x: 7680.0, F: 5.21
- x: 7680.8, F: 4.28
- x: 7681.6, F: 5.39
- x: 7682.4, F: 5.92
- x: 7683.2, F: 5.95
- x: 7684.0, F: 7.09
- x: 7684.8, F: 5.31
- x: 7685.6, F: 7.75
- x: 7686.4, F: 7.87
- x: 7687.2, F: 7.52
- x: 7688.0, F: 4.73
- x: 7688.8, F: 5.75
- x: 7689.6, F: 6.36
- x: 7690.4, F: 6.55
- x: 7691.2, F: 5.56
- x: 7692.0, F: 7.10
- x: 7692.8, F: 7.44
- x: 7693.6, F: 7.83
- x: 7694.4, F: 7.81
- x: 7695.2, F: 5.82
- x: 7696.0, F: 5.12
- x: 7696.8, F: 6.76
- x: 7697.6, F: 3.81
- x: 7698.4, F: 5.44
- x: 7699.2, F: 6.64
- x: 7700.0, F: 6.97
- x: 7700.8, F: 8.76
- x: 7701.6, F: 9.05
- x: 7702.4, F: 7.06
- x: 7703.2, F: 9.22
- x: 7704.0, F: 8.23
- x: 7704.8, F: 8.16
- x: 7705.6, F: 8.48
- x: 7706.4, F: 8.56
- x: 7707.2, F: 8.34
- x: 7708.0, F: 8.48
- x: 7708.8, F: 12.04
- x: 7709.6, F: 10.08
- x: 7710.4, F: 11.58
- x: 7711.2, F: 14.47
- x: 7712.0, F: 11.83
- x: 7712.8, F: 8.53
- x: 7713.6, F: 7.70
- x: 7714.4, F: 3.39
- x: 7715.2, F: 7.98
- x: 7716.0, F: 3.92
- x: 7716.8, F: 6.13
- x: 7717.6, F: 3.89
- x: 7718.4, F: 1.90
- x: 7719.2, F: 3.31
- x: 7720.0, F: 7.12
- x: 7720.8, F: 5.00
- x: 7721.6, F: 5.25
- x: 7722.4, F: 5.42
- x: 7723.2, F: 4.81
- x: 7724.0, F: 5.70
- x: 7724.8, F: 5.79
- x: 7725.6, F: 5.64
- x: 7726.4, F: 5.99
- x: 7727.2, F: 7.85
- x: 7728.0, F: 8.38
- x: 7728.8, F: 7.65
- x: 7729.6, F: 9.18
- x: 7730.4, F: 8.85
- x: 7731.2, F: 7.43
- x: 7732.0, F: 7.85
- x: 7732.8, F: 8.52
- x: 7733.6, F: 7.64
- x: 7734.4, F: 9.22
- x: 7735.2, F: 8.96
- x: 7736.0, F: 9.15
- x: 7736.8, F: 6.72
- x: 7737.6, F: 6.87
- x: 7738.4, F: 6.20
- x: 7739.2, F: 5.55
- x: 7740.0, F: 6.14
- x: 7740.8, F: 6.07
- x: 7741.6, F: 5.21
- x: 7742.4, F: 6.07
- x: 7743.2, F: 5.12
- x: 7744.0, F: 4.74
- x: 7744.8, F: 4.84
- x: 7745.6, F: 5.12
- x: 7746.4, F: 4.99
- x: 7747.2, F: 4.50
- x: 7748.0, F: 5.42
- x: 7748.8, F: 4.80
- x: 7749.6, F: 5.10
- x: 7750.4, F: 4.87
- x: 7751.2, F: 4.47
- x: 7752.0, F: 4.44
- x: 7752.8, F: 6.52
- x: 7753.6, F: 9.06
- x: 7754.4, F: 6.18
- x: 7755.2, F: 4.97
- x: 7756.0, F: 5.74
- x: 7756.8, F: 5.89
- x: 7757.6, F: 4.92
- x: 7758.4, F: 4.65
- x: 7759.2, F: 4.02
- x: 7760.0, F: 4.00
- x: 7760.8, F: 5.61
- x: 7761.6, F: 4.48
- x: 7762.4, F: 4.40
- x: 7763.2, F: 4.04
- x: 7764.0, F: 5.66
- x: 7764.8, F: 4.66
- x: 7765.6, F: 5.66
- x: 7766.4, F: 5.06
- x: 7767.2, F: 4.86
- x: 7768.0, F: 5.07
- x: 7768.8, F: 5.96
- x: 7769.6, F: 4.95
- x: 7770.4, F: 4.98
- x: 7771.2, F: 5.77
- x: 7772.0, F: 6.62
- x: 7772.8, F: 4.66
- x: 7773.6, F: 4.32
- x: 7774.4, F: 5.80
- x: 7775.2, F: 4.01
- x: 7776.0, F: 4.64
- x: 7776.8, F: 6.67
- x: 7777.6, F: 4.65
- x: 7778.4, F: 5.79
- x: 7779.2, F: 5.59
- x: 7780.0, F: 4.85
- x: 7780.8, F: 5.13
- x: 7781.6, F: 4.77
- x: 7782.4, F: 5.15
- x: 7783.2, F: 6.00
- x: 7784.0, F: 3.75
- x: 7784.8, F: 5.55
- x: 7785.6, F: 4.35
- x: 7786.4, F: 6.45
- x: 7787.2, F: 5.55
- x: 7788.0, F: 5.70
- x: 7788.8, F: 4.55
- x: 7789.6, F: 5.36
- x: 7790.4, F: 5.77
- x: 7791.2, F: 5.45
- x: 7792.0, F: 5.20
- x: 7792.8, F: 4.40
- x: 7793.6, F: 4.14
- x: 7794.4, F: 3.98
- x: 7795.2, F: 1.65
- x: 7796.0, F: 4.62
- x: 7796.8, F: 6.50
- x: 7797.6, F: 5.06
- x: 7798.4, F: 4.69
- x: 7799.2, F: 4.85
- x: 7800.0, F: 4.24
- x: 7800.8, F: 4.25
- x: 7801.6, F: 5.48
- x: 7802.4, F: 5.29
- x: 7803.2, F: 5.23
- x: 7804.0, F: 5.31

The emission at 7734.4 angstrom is [N II] 6583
